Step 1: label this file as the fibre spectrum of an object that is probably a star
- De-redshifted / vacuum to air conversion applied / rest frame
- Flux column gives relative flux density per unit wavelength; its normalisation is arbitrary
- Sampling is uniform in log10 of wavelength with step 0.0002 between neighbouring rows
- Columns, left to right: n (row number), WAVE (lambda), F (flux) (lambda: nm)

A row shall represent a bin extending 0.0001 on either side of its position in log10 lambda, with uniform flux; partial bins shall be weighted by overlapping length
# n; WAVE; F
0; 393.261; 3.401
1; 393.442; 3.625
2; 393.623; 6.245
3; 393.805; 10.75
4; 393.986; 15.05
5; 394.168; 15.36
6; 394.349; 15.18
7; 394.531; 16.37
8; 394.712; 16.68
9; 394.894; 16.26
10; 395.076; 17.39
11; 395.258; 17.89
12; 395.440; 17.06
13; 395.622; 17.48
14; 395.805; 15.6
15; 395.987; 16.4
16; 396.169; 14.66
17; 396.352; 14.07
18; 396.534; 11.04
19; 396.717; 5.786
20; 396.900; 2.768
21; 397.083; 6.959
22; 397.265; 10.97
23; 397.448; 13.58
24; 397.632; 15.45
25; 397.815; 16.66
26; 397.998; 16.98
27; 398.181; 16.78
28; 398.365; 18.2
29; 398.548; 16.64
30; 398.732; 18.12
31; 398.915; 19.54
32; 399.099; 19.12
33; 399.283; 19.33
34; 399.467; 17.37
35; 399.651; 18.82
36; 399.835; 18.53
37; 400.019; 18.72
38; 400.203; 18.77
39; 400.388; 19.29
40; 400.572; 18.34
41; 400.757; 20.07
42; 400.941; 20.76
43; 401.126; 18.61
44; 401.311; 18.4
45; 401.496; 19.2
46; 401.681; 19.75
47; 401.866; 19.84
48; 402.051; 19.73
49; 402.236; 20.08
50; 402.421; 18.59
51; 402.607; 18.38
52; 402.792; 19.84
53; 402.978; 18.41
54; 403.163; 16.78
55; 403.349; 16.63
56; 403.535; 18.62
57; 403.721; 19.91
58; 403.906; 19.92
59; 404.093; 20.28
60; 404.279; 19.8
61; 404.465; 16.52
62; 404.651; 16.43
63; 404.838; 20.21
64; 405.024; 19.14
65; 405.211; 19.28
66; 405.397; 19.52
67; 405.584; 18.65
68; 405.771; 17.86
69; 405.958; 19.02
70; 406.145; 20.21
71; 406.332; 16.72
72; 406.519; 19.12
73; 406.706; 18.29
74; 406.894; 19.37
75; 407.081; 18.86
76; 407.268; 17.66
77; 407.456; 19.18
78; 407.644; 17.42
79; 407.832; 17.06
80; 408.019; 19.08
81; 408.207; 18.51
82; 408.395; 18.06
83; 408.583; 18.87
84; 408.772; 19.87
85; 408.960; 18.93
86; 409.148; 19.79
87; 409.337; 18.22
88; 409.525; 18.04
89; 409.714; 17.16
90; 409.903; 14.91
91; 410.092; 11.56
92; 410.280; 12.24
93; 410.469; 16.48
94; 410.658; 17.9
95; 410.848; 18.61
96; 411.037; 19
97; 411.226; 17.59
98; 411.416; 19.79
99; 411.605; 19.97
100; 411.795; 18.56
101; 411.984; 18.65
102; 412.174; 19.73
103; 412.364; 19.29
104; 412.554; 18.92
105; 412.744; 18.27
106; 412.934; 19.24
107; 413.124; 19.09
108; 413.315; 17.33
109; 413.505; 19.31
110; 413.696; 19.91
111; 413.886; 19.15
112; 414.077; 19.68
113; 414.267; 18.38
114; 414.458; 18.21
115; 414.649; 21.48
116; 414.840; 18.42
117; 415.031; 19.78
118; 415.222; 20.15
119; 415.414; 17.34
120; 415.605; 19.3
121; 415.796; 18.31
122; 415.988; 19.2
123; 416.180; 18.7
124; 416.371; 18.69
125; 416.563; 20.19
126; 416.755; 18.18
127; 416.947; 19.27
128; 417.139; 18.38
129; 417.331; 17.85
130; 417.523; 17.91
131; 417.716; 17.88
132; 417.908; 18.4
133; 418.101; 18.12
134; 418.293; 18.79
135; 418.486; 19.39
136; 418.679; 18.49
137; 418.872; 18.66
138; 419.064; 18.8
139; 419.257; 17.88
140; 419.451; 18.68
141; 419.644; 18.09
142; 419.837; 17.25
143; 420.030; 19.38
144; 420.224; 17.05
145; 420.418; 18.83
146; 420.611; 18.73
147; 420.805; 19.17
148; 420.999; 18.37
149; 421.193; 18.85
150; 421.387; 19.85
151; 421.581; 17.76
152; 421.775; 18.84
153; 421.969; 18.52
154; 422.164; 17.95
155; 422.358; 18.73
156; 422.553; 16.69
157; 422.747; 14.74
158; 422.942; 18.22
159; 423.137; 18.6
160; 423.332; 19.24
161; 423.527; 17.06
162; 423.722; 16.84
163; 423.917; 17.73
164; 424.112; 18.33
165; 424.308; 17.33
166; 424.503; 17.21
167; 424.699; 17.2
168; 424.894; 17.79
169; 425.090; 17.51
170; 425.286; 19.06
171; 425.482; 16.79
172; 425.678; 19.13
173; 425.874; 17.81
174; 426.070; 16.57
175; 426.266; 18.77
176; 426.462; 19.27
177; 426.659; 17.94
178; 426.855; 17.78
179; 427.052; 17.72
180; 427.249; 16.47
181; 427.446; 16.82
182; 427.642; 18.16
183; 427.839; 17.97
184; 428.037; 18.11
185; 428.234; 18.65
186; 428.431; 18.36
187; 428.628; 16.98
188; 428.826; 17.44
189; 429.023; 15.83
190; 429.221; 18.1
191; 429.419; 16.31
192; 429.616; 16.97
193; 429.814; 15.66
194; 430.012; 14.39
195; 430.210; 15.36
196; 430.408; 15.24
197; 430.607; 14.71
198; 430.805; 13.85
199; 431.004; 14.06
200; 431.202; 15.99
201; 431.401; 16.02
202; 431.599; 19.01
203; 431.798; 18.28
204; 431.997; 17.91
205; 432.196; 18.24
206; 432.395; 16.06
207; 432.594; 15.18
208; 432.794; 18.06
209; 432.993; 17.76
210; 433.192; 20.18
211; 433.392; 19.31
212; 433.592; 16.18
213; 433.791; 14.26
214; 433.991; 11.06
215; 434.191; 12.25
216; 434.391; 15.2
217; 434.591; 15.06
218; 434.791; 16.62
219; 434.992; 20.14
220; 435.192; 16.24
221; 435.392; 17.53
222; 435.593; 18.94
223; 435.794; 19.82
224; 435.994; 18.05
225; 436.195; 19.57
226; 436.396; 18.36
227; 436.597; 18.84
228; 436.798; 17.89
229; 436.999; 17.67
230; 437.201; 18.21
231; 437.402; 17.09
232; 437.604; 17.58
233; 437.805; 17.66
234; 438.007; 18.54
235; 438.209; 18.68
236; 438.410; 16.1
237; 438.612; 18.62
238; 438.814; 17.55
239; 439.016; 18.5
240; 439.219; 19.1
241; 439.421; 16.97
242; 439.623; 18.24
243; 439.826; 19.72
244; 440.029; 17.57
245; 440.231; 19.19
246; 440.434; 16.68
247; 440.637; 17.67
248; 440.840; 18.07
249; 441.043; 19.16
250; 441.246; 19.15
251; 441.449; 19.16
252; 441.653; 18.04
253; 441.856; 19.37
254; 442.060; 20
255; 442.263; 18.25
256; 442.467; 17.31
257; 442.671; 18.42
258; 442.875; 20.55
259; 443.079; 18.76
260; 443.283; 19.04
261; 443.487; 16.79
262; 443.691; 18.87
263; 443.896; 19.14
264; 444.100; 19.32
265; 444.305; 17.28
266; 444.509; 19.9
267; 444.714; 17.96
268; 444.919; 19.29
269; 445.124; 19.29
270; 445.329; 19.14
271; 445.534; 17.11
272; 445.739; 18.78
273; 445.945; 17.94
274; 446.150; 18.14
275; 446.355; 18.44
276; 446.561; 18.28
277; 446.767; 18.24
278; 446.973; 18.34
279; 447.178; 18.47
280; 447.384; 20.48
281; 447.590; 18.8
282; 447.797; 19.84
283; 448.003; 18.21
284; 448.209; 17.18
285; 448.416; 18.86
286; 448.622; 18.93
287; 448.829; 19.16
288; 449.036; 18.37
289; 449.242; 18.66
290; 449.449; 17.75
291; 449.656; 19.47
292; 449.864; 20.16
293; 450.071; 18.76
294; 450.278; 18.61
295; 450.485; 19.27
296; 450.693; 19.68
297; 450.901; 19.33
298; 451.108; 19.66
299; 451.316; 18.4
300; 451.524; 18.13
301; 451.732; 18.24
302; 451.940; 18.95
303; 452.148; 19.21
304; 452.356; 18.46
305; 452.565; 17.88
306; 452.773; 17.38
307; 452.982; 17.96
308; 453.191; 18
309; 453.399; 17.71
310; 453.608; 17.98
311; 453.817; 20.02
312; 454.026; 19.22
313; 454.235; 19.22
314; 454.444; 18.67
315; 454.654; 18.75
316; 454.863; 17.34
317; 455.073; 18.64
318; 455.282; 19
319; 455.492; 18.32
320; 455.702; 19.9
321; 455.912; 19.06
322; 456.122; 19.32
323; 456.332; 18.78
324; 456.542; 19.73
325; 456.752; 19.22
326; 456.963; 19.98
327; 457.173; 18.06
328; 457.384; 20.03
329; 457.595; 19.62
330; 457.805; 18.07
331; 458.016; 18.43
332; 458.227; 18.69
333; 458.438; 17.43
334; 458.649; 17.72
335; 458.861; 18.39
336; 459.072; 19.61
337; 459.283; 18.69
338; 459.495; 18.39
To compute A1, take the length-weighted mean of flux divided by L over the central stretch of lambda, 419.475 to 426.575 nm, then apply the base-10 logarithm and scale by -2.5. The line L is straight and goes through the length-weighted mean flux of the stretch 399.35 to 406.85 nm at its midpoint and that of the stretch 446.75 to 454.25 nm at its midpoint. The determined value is 0.05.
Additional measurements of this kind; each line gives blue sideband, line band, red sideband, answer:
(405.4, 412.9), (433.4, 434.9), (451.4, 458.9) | 0.25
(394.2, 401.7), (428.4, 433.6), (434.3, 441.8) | 0.07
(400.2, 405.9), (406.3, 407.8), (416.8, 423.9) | 0.03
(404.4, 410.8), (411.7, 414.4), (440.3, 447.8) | -0.05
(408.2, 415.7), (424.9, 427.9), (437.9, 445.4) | 0.04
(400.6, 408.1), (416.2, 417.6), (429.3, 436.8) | -0.05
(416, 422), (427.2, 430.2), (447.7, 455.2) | 0.09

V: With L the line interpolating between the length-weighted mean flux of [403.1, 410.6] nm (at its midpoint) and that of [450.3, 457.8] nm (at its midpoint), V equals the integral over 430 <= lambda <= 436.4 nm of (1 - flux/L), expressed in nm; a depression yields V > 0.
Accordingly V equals 0.64 nm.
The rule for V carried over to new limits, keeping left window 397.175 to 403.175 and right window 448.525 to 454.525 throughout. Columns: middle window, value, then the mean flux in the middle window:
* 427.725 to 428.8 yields 0.03 nm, 18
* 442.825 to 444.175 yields -0.01 nm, 18.9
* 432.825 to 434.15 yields 0.16 nm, 16.4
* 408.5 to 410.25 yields 0.10 nm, 17.3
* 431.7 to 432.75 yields 0.08 nm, 17.2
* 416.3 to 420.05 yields -0.02 nm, 18.5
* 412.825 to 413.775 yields -0.03 nm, 18.9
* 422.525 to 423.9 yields 0.08 nm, 17.4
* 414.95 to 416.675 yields -0.07 nm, 19.1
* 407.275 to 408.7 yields 0.00 nm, 18.3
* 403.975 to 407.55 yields -0.10 nm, 18.7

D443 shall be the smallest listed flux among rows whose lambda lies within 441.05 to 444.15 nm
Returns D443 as 16.79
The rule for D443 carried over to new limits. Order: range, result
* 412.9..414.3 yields 17.33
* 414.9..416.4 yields 17.34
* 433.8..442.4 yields 11.06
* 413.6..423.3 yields 14.74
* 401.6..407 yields 16.43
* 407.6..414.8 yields 11.56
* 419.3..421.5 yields 17.05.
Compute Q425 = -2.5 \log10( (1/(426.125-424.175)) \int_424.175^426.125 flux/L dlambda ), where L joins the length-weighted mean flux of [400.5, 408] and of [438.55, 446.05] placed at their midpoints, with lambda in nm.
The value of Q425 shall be 0.06 mag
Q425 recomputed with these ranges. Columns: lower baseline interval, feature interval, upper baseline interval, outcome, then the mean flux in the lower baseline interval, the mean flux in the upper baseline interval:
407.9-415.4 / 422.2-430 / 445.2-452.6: 0.058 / 18.4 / 18.7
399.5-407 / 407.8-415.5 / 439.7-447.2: 0.027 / 18.9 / 18.6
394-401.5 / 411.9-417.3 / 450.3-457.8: -0.123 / 16.2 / 18.8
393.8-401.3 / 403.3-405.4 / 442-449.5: -0.153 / 16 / 18.6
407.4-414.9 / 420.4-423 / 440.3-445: 0.011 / 18.3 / 18.6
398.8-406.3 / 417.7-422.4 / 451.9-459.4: 0.020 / 18.9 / 18.7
